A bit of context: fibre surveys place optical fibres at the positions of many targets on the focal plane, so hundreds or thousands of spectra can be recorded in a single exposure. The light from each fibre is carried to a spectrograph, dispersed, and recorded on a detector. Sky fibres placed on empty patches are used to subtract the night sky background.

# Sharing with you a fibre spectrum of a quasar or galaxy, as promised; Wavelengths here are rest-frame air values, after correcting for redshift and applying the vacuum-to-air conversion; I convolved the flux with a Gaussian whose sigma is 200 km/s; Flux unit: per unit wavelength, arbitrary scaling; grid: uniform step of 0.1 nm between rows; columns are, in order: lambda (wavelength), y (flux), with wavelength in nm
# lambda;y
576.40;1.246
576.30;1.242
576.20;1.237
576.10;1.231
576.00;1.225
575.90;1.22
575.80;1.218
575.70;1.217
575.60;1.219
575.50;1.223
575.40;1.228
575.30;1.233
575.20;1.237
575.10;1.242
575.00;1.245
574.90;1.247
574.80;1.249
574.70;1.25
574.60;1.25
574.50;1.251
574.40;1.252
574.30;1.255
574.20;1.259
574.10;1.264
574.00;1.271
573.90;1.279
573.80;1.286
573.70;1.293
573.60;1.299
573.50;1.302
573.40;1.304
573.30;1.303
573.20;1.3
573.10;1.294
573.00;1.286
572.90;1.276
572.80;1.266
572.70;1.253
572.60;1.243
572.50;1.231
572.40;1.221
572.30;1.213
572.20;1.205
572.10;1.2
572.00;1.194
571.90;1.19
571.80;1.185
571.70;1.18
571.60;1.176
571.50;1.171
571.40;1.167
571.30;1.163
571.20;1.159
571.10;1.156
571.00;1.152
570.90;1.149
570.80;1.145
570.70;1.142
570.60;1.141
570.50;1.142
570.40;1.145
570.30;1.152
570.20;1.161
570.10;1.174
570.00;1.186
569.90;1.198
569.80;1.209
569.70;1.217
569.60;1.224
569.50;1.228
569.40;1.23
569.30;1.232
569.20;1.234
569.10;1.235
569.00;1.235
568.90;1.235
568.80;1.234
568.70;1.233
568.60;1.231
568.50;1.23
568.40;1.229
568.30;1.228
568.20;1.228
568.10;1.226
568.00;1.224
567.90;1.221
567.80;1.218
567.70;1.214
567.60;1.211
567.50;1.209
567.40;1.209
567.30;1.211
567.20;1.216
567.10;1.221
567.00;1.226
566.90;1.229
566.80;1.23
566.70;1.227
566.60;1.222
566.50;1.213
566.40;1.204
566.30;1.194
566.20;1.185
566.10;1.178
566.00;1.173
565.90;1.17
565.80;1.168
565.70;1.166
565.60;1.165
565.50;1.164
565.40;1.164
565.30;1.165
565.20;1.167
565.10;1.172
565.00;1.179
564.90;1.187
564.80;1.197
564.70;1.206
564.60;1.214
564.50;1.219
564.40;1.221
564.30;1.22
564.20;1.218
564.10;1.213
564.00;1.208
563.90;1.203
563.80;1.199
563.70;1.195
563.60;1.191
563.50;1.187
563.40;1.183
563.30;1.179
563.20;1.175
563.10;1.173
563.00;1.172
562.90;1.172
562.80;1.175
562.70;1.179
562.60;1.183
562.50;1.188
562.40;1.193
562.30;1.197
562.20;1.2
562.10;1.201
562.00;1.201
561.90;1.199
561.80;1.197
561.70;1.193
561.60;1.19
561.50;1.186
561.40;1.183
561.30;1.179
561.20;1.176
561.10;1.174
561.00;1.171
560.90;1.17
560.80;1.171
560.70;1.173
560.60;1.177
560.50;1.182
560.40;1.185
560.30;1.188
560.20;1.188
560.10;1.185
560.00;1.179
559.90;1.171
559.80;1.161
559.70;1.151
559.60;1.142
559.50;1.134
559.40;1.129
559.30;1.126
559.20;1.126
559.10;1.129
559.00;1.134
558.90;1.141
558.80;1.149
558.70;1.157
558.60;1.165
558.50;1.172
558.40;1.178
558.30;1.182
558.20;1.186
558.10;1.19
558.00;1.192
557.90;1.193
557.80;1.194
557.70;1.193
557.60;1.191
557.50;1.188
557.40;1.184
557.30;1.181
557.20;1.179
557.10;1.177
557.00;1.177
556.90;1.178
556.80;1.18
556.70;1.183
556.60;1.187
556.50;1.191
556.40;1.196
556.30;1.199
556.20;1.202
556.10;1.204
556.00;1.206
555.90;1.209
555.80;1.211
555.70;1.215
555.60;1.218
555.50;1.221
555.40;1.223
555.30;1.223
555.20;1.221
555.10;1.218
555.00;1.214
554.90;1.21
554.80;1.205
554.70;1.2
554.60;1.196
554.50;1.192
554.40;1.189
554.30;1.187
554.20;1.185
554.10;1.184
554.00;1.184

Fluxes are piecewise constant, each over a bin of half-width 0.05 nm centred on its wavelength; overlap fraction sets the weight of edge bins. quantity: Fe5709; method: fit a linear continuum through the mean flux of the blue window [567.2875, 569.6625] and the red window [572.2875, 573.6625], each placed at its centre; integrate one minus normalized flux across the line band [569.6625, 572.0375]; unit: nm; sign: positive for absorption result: 0.16 nm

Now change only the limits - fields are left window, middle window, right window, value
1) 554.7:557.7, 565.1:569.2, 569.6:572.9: -0.062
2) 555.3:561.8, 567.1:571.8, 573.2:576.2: 0.120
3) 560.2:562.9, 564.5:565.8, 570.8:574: 0.021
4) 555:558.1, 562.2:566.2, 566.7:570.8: 0.061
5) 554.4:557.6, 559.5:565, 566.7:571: 0.073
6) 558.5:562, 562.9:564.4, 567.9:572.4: -0.022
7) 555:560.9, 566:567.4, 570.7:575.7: 0.000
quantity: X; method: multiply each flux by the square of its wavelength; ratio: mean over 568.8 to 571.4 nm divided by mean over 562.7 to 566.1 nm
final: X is 1.0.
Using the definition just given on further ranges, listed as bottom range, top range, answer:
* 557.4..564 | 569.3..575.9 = 1.08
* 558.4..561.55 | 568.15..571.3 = 1.06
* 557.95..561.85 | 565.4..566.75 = 1.04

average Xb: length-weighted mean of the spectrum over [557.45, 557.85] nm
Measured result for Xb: 1.19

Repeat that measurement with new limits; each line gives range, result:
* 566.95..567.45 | 1.22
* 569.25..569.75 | 1.23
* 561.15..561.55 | 1.18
